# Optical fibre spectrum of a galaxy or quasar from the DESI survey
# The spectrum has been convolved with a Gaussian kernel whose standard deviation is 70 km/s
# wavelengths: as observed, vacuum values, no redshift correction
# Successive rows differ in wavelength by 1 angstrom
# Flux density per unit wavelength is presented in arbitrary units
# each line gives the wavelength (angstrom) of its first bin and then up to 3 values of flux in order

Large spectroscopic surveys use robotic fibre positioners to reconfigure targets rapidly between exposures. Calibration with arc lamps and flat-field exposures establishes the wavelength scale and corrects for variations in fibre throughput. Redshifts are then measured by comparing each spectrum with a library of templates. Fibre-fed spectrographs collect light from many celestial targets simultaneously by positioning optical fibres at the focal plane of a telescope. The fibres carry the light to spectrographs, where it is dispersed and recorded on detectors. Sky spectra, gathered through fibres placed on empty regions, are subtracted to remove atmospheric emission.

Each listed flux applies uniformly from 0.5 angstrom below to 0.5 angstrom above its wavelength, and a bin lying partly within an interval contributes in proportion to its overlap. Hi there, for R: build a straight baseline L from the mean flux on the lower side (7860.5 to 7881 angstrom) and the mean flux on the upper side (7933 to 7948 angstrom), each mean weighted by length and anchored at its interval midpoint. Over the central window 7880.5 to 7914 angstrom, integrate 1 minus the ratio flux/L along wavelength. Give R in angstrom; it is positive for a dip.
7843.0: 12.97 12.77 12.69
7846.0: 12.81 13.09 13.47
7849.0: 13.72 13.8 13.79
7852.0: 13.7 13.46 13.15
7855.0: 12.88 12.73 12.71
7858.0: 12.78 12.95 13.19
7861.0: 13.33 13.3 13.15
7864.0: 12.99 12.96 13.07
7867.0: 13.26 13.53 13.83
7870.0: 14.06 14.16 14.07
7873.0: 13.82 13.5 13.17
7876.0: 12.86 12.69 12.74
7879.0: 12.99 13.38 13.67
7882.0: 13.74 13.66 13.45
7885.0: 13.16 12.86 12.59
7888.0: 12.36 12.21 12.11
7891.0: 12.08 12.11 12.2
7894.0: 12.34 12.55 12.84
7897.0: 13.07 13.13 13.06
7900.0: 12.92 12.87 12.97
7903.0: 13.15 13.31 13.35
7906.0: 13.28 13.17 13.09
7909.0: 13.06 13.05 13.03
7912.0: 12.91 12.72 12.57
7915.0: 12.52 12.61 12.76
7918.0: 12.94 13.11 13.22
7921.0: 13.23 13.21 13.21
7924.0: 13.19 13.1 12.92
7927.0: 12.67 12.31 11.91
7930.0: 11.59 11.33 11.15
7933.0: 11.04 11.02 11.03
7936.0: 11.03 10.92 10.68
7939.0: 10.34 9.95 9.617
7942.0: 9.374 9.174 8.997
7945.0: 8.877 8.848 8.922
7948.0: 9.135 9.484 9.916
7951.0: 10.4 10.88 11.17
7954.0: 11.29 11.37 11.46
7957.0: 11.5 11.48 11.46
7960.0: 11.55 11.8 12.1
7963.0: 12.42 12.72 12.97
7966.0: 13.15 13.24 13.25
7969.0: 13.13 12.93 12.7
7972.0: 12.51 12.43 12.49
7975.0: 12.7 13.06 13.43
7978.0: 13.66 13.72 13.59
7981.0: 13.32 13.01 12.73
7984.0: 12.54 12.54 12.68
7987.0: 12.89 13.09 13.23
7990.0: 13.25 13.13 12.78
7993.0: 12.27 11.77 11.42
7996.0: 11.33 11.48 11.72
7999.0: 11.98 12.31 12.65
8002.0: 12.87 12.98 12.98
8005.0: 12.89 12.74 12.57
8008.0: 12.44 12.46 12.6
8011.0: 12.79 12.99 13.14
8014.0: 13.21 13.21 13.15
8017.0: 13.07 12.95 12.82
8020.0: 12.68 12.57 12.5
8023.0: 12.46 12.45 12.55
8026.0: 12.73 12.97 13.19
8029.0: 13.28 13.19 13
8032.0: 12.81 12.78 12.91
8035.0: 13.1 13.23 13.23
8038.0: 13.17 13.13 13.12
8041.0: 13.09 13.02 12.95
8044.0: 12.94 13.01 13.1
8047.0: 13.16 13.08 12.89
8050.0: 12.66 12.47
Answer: -2.44 angstrom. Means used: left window 13.4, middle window 12.9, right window 9.92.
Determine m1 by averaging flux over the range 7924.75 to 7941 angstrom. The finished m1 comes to 11.4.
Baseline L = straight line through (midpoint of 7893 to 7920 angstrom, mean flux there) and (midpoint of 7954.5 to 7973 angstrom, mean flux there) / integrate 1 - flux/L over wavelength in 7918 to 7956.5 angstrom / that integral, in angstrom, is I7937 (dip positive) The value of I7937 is 4.60 angstrom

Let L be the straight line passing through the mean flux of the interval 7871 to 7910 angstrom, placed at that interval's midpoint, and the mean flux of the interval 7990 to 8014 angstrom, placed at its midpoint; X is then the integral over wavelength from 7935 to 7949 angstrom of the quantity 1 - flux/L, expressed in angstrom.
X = 3.34 angstrom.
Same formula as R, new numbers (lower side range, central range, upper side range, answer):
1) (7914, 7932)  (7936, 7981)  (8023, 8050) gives 4.5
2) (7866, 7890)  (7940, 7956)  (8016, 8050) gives 3.9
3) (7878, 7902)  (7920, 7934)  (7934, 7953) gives -2.0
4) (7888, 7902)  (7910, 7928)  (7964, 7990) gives -0.3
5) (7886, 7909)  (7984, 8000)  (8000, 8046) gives 0.6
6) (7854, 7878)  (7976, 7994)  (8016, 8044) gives 0.0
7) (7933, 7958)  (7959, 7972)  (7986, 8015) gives -1.8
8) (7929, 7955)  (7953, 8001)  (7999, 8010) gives -3.7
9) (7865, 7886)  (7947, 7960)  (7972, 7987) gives 2.3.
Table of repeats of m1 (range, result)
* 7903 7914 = 13.1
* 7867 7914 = 13.1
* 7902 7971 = 11.8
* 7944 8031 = 12.3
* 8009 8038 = 12.9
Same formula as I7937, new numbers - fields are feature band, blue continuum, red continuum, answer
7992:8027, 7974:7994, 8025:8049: 1.22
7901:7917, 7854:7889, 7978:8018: 0.11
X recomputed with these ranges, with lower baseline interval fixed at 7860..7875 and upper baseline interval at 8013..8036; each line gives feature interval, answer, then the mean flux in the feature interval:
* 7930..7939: 1.51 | 11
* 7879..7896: 0.79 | 12.8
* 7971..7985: 0.09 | 13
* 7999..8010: 0.27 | 12.7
